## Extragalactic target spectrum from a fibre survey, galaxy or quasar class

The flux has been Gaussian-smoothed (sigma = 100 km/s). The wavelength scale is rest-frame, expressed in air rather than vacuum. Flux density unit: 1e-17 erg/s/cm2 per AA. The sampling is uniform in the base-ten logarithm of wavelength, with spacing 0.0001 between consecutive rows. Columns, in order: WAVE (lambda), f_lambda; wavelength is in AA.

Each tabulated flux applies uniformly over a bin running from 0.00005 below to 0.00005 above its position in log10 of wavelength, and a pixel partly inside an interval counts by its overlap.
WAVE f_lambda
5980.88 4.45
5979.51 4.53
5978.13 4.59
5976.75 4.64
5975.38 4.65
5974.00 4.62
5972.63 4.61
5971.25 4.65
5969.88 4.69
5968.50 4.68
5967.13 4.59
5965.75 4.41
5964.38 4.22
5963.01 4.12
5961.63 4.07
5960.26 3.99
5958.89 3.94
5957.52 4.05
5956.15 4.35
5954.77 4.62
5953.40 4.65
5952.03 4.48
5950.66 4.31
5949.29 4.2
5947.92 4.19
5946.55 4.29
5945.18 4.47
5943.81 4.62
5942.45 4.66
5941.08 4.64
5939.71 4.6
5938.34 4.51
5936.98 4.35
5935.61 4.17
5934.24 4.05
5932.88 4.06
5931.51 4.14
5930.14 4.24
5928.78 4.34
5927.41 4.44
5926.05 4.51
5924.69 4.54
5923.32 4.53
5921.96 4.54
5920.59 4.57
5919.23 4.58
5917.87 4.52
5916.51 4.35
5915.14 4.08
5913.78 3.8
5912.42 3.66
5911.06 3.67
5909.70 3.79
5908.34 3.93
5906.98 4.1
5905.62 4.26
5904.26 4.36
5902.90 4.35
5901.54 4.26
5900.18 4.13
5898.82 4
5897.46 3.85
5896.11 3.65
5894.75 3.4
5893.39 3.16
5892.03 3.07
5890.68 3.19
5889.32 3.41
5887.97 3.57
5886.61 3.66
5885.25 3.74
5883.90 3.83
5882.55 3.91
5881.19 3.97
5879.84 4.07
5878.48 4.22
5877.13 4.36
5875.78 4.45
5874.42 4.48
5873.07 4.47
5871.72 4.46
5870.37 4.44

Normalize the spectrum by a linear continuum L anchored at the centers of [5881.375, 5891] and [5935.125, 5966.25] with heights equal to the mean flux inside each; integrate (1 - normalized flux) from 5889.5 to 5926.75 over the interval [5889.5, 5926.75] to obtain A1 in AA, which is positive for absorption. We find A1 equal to -1.3 AA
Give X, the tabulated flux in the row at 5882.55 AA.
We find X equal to 3.91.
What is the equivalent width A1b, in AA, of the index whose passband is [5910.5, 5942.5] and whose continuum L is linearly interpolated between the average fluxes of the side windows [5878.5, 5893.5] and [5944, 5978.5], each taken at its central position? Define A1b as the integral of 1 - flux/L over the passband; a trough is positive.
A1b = -2.0 AA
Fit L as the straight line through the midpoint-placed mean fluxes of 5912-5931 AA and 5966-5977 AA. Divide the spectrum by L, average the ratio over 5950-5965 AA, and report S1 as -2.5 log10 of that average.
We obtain 0.073 mag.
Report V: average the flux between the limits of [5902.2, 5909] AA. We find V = 4.2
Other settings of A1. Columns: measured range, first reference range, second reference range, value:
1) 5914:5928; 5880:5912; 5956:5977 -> -1.52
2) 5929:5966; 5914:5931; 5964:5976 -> 1.56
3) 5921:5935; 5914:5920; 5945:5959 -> -0.01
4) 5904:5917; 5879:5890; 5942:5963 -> -0.01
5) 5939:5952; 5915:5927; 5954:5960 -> -0.40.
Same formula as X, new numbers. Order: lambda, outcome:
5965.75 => 4.41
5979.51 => 4.53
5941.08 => 4.64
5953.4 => 4.65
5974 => 4.62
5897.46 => 3.85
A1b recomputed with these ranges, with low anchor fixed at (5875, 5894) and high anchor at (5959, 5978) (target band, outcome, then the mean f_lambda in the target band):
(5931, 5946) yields -0.7 AA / 4.39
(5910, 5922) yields -0.4 AA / 4.17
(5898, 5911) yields -0.6 AA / 4.1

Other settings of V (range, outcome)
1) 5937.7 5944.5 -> 4.61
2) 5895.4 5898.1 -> 3.75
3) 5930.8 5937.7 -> 4.16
